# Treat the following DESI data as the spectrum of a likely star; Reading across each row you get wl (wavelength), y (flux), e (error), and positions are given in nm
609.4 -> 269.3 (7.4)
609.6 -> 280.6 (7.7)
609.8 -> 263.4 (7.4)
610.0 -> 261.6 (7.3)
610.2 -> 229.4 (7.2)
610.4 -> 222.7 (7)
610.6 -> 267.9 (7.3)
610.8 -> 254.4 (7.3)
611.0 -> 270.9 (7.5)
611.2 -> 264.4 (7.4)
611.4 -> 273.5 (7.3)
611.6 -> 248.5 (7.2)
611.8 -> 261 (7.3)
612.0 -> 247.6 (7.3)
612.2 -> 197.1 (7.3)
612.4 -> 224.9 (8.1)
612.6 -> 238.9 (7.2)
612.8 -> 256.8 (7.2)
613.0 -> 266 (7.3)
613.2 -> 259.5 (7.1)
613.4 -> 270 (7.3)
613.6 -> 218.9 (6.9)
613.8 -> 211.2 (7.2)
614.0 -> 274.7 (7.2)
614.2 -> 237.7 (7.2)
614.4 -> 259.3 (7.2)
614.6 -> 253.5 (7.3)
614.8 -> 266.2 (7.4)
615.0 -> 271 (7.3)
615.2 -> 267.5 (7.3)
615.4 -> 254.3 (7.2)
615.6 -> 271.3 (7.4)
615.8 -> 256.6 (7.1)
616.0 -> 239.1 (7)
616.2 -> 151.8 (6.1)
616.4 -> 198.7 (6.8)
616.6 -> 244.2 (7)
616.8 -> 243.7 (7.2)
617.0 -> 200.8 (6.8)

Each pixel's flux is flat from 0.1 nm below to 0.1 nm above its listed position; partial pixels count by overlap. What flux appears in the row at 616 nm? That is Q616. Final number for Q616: 239.1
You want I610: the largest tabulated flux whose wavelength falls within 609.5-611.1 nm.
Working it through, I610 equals 280.6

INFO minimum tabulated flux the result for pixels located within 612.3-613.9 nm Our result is 211.2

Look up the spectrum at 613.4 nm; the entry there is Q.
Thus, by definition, 270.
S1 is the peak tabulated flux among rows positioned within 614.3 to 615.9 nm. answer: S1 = 271.3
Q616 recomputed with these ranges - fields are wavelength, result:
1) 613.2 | 259.5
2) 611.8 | 261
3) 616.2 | 151.8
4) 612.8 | 256.8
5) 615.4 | 254.3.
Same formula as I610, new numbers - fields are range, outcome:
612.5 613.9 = 270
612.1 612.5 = 224.9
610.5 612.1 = 273.5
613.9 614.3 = 274.7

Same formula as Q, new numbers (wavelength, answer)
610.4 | 222.7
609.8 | 263.4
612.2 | 197.1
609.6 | 280.6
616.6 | 244.2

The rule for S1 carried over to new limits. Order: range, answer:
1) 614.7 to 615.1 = 271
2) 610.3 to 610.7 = 267.9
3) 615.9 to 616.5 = 239.1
